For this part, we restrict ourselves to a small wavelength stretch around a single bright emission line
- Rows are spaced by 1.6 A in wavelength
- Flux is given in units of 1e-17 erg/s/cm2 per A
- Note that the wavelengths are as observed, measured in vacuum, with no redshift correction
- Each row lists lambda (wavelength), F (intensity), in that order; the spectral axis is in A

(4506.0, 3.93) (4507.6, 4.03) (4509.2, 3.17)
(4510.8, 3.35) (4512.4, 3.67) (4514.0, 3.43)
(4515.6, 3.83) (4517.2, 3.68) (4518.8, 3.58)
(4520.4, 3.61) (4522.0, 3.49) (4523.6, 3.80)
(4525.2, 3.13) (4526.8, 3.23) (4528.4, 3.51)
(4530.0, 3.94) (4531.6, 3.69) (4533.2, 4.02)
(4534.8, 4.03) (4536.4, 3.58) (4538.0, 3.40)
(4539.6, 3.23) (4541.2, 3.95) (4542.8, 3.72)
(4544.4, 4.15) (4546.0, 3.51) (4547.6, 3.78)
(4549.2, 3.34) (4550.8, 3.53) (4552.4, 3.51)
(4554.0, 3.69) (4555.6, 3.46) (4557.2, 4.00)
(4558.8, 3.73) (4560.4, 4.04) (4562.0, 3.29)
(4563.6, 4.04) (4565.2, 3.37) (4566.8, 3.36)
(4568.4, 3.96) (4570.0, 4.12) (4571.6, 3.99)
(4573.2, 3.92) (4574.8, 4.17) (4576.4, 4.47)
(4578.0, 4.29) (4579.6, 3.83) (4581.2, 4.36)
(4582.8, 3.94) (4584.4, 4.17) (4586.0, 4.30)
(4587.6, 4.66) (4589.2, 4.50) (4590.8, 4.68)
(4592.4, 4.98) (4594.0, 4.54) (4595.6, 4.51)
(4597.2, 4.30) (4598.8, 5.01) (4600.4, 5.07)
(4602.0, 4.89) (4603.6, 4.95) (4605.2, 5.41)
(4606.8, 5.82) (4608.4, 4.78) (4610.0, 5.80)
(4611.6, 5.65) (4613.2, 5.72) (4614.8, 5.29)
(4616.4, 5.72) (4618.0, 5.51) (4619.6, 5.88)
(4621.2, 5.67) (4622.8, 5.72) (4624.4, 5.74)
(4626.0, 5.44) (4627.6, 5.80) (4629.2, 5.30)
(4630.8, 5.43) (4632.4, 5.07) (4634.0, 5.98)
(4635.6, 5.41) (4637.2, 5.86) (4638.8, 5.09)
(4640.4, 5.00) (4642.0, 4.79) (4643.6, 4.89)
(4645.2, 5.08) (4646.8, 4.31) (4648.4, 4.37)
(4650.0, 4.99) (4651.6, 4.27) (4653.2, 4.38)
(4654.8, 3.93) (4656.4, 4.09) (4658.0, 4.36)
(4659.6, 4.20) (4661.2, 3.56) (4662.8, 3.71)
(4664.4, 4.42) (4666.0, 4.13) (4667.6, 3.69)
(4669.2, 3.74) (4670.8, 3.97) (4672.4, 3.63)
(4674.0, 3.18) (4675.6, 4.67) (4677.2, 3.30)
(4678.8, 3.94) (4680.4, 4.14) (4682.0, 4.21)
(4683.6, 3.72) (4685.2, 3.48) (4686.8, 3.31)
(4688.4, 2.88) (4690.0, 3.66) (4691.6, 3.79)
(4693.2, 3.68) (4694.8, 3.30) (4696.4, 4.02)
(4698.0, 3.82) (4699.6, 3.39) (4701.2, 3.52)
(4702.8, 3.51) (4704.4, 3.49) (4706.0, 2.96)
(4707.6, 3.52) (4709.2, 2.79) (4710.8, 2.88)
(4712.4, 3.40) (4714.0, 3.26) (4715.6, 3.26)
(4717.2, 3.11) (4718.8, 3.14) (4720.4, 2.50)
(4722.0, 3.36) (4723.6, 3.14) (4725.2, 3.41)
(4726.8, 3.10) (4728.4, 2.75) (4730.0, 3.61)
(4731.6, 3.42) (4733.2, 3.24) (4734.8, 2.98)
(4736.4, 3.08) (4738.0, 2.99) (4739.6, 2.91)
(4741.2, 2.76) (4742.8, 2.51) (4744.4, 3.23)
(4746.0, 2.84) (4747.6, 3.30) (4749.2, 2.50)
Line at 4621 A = Mg II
